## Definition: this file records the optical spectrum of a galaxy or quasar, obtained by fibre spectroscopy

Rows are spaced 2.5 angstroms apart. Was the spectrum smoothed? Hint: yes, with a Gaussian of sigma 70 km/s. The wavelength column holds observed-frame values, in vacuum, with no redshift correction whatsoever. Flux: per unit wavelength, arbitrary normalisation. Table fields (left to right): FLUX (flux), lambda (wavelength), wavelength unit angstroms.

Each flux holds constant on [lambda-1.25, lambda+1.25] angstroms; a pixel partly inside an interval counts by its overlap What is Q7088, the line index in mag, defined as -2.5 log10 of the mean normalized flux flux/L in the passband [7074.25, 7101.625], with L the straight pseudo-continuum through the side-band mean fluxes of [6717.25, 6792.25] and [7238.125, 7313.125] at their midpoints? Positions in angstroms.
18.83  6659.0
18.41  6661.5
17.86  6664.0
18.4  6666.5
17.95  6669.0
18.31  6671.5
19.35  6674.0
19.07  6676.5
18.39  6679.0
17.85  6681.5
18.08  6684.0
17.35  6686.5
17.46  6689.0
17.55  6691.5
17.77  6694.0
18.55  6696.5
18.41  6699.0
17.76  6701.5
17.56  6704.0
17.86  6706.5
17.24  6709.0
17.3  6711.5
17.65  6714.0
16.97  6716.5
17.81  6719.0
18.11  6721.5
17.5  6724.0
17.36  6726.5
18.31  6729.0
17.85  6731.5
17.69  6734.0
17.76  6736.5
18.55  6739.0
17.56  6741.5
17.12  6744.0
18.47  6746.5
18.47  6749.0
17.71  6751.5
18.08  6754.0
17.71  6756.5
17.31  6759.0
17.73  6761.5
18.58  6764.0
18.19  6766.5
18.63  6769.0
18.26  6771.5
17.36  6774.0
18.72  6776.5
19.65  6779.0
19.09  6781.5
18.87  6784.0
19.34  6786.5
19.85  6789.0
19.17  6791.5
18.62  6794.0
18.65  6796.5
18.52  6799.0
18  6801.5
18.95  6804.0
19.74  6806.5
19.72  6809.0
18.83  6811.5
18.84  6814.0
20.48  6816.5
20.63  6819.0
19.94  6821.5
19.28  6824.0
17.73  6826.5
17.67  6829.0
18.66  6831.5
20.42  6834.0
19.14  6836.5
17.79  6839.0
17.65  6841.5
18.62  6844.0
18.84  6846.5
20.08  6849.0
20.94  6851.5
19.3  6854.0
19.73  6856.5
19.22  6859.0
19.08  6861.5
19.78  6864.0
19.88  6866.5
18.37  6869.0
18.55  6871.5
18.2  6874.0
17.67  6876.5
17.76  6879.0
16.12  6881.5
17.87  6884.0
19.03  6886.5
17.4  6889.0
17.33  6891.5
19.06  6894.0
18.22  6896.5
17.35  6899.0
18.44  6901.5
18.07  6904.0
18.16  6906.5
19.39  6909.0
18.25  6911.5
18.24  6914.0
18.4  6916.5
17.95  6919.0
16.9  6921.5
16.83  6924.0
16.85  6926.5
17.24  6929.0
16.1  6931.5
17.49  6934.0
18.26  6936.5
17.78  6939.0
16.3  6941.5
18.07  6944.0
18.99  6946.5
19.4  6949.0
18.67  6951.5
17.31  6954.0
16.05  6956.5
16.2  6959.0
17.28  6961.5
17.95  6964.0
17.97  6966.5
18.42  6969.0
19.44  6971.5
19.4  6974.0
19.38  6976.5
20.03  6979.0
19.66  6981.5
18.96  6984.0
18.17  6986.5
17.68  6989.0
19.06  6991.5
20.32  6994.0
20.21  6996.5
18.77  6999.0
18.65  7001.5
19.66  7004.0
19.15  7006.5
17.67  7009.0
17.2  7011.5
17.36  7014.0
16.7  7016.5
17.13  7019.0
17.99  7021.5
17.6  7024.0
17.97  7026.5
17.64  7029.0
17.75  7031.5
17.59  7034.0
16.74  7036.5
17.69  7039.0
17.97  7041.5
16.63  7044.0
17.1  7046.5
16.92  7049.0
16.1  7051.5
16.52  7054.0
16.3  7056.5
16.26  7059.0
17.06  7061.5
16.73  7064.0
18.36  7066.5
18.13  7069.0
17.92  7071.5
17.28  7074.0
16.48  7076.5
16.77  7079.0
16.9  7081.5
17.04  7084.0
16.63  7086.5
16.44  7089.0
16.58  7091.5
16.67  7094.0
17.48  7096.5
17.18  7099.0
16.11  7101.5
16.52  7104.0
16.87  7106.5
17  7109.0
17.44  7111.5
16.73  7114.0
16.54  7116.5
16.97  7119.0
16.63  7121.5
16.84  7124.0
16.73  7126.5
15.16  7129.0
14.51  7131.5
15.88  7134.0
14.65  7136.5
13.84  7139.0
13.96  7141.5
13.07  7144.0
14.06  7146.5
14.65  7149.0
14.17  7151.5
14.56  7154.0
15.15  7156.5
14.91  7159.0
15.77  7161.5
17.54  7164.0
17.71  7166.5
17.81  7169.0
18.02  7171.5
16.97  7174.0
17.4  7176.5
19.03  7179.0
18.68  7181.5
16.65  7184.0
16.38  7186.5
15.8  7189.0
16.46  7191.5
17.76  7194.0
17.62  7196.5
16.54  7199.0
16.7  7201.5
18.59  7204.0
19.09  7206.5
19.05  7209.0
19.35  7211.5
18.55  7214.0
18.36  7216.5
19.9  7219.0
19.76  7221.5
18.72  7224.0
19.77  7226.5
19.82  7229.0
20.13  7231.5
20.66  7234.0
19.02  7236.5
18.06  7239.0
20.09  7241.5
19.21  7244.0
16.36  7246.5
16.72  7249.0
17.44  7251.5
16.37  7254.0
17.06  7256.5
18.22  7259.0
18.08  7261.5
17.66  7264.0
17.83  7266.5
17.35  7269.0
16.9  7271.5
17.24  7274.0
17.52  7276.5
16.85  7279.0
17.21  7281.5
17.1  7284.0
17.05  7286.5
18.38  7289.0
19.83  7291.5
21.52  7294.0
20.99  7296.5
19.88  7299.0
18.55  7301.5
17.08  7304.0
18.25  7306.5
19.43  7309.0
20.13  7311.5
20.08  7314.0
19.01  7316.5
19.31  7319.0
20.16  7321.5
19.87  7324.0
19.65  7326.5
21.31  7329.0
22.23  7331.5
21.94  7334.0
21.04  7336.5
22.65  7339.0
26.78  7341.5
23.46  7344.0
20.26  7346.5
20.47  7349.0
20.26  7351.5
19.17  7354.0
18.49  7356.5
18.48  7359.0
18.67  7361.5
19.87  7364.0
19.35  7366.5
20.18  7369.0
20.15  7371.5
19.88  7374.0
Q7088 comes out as 0.09 mag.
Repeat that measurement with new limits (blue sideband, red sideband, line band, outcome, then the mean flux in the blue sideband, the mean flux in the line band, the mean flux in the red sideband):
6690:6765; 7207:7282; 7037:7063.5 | 0.08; 17.8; 16.8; 18.3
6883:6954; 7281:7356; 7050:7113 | 0.12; 17.9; 16.9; 20.1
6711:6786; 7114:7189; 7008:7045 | -0.05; 18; 17.4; 16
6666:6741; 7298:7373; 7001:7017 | 0.05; 17.9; 18.1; 20.2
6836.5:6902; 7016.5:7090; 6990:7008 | -0.11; 18.6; 19.4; 17.2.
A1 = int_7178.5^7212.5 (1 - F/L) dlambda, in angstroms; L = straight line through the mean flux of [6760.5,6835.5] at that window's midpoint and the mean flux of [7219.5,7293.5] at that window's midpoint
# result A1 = 1.2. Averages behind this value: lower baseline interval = 18.9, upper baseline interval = 18.2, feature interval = 17.7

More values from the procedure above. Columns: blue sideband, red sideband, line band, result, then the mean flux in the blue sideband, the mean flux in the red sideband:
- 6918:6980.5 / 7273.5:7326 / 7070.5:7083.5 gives 0.84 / 17.9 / 18.9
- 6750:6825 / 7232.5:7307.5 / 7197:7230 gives -0.94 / 18.8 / 18.2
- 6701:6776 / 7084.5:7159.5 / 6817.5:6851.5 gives -3.37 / 17.8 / 15.8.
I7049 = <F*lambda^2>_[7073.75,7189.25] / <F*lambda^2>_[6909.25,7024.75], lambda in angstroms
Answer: 0.94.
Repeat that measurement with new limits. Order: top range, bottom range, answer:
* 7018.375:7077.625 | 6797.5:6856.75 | 0.96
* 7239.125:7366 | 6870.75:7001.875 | 1.17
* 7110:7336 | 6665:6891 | 1.10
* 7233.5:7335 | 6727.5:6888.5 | 1.15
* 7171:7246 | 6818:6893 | 1.08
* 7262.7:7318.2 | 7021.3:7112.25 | 1.15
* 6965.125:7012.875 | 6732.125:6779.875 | 1.12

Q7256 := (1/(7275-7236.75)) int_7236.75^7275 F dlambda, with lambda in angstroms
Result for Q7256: 17.7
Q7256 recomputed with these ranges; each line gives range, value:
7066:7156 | 16.2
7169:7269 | 18.1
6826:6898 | 18.6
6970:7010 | 19.1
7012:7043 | 17.5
